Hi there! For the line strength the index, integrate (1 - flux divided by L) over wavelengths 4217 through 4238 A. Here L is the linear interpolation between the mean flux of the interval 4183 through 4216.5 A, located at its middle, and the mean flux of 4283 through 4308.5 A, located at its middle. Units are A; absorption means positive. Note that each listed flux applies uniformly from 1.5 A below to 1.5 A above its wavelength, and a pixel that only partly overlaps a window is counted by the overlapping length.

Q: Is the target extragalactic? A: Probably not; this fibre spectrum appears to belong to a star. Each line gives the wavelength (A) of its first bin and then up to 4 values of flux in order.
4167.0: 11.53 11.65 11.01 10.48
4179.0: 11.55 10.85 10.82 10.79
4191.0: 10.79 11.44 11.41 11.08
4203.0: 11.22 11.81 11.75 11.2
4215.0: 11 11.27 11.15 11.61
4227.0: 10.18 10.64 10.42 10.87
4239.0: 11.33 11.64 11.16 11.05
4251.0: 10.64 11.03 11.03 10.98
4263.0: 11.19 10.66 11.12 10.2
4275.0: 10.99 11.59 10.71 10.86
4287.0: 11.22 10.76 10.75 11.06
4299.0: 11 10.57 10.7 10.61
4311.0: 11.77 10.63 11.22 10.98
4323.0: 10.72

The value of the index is 0.4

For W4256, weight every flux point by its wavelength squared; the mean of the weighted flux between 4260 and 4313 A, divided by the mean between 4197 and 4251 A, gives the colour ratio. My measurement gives 1.01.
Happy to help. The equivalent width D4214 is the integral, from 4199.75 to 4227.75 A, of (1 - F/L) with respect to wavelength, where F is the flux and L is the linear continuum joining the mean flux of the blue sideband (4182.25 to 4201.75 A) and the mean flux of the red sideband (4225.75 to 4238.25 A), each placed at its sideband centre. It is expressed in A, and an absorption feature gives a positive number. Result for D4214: -1.2 A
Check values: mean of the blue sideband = 11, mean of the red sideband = 10.6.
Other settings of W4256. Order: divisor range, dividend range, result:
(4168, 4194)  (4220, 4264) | 1.03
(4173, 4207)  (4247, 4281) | 1.02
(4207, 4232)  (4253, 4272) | 1.01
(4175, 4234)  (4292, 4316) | 1.03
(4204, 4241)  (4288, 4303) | 1.01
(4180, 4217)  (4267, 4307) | 1.01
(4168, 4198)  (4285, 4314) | 1.04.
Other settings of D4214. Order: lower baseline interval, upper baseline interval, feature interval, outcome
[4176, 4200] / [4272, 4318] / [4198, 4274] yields -0.35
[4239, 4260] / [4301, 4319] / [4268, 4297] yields 0.23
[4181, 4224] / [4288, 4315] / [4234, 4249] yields -0.15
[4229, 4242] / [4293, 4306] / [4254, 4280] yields -0.23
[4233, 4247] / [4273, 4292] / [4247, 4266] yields 0.23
